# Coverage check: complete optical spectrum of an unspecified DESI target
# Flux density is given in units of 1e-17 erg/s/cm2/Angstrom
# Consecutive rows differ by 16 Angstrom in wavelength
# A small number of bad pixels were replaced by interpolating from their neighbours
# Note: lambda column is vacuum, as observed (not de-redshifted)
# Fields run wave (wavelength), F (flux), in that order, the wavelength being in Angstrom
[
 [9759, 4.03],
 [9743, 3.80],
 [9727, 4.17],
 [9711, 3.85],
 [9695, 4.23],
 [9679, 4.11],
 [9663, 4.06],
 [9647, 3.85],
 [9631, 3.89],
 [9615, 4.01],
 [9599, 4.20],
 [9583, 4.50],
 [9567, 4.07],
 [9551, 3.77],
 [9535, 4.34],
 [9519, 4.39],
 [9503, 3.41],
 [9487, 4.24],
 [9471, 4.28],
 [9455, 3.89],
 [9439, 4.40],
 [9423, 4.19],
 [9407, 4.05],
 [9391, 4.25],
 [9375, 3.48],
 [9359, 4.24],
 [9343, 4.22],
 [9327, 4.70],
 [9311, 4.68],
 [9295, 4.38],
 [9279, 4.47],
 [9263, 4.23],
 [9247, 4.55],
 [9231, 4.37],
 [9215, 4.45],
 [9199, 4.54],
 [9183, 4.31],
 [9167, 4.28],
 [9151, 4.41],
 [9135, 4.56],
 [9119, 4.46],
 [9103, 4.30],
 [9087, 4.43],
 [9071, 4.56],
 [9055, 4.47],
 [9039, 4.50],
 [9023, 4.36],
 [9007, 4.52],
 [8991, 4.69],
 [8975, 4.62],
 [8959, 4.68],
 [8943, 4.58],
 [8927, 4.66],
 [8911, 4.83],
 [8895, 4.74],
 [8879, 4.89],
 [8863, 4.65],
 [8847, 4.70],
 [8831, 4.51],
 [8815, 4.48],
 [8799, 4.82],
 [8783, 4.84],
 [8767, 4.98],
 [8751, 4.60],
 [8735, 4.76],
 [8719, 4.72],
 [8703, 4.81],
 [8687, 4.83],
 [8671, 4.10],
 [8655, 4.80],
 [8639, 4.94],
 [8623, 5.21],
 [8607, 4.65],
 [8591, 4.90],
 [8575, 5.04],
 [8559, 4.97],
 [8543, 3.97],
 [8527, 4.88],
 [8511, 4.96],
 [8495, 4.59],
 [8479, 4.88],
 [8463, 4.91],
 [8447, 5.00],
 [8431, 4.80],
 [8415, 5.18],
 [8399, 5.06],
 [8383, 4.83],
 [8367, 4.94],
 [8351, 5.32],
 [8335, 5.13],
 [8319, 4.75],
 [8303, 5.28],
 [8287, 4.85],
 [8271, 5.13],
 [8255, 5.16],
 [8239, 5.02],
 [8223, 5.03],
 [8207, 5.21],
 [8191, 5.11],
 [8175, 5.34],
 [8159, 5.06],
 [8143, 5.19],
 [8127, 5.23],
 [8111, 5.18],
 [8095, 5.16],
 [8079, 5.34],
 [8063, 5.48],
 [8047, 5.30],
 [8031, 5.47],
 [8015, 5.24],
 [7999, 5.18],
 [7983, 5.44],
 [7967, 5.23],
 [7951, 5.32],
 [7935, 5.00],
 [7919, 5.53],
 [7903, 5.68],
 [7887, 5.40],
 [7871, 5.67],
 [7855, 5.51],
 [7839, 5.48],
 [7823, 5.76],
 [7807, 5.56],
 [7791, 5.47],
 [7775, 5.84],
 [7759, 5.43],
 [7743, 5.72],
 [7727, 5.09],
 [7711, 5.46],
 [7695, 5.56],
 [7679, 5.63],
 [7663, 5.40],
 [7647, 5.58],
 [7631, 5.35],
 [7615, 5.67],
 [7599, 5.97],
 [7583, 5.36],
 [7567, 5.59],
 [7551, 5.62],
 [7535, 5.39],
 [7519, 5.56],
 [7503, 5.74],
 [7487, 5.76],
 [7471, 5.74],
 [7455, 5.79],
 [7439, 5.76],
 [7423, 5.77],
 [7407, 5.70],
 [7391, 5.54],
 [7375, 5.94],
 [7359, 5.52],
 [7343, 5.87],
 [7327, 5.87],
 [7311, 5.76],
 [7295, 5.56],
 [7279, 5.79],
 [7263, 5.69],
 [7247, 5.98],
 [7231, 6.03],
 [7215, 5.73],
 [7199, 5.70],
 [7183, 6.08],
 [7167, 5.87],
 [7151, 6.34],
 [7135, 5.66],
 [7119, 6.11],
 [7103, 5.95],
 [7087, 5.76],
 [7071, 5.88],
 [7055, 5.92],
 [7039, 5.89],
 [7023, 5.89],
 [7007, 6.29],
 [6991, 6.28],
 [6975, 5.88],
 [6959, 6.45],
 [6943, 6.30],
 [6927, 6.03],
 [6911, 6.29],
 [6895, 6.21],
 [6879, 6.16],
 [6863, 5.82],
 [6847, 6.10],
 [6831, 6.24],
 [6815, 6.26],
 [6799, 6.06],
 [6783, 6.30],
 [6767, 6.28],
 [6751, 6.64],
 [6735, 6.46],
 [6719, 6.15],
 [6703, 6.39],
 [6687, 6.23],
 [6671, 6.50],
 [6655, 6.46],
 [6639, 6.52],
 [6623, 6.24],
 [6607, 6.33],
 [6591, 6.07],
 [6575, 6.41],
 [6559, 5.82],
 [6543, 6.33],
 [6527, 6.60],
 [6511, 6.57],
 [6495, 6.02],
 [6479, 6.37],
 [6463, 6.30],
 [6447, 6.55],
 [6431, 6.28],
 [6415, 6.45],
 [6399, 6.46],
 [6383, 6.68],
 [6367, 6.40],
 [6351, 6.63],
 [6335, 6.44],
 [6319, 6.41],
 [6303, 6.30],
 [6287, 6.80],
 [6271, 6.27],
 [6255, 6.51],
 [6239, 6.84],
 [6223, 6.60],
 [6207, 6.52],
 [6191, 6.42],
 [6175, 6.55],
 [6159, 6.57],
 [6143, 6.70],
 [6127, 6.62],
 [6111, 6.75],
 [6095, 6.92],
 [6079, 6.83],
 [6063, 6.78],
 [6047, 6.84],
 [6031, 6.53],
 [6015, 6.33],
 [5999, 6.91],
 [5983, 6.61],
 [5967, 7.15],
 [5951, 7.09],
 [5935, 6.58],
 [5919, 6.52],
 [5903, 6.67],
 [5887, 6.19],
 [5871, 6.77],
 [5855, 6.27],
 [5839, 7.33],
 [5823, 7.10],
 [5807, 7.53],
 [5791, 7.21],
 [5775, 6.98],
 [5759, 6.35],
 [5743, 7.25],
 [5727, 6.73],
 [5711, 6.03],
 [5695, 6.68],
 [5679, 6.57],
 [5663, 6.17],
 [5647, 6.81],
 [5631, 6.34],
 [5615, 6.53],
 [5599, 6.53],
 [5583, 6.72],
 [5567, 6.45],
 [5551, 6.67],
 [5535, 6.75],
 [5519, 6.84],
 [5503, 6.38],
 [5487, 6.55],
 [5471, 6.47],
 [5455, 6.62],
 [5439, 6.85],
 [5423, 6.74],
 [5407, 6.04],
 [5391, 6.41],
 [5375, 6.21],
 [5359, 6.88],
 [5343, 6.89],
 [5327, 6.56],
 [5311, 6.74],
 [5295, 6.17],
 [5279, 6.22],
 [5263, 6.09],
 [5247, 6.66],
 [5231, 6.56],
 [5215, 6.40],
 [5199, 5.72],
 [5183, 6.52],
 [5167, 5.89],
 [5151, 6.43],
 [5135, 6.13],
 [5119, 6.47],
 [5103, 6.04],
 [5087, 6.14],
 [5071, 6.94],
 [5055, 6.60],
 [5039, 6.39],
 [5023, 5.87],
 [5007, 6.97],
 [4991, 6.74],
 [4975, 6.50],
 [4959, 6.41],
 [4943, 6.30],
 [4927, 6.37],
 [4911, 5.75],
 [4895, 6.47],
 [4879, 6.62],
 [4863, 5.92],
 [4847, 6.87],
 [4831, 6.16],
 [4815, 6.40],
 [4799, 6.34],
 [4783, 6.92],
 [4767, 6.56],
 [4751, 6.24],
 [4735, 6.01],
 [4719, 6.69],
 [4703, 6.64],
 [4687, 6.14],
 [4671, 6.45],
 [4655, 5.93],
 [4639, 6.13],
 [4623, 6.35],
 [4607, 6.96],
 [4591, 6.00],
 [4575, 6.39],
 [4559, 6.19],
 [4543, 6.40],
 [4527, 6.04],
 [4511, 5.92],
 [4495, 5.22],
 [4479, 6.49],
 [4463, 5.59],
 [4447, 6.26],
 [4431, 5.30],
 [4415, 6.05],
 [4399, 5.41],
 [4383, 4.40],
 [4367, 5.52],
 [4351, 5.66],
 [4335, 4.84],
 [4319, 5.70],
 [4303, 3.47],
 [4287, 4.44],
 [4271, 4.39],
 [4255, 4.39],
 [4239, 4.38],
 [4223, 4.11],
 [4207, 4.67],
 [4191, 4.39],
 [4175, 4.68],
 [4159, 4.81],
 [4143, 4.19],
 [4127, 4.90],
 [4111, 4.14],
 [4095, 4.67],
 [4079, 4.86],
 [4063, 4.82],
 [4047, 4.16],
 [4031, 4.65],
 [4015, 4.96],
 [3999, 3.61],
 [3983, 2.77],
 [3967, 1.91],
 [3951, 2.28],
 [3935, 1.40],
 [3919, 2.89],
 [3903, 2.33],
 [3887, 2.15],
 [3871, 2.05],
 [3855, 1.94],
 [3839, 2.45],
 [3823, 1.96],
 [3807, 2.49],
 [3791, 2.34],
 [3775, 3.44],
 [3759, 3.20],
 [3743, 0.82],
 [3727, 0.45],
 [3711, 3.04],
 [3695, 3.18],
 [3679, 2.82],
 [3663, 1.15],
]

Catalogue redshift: 0.000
